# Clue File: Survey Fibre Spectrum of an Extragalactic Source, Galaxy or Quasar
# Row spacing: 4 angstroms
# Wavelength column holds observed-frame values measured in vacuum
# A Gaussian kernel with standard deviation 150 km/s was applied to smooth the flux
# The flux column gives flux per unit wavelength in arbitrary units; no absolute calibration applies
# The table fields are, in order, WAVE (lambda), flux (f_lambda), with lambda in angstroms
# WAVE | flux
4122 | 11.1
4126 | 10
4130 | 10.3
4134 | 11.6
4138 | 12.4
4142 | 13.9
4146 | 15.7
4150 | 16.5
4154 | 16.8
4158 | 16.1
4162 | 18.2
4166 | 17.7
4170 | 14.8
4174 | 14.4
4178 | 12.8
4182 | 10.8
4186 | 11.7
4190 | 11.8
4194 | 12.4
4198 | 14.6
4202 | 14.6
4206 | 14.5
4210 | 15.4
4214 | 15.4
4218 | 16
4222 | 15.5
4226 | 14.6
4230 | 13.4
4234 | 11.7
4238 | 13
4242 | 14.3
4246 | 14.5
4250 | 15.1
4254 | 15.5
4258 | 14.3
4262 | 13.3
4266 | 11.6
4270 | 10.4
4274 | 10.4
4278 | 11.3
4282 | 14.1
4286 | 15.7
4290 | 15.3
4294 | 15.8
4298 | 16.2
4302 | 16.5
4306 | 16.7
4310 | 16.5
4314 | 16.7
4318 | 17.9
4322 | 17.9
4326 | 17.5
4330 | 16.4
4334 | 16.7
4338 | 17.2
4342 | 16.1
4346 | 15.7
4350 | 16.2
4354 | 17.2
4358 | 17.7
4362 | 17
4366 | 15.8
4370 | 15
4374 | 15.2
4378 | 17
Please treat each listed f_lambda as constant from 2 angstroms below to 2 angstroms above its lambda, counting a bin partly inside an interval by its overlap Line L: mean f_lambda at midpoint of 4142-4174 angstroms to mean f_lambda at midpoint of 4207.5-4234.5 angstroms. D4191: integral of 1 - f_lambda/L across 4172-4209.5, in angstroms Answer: 5.5 angstroms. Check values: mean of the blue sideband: 16.2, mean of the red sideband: 14.7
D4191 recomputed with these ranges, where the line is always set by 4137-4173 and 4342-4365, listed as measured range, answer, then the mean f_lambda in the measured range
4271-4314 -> 4.1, 14.8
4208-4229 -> 1.1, 15.3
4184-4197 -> 3.1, 12.2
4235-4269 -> 5.2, 13.8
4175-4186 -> 2.7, 12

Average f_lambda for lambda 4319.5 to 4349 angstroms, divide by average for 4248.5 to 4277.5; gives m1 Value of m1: 1.31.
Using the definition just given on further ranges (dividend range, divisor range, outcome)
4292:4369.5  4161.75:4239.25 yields 1.18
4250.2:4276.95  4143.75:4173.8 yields 0.78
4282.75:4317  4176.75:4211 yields 1.23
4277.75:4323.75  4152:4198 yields 1.12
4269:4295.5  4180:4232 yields 0.96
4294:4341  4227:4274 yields 1.27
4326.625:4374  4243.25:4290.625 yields 1.22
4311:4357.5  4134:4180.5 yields 1.11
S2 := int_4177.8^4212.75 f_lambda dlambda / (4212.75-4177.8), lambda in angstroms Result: 13.2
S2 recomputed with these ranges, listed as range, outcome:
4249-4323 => 14.8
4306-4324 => 17.2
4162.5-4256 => 14.2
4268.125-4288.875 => 12.5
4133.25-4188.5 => 14.6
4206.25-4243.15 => 14.4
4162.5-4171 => 16.8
